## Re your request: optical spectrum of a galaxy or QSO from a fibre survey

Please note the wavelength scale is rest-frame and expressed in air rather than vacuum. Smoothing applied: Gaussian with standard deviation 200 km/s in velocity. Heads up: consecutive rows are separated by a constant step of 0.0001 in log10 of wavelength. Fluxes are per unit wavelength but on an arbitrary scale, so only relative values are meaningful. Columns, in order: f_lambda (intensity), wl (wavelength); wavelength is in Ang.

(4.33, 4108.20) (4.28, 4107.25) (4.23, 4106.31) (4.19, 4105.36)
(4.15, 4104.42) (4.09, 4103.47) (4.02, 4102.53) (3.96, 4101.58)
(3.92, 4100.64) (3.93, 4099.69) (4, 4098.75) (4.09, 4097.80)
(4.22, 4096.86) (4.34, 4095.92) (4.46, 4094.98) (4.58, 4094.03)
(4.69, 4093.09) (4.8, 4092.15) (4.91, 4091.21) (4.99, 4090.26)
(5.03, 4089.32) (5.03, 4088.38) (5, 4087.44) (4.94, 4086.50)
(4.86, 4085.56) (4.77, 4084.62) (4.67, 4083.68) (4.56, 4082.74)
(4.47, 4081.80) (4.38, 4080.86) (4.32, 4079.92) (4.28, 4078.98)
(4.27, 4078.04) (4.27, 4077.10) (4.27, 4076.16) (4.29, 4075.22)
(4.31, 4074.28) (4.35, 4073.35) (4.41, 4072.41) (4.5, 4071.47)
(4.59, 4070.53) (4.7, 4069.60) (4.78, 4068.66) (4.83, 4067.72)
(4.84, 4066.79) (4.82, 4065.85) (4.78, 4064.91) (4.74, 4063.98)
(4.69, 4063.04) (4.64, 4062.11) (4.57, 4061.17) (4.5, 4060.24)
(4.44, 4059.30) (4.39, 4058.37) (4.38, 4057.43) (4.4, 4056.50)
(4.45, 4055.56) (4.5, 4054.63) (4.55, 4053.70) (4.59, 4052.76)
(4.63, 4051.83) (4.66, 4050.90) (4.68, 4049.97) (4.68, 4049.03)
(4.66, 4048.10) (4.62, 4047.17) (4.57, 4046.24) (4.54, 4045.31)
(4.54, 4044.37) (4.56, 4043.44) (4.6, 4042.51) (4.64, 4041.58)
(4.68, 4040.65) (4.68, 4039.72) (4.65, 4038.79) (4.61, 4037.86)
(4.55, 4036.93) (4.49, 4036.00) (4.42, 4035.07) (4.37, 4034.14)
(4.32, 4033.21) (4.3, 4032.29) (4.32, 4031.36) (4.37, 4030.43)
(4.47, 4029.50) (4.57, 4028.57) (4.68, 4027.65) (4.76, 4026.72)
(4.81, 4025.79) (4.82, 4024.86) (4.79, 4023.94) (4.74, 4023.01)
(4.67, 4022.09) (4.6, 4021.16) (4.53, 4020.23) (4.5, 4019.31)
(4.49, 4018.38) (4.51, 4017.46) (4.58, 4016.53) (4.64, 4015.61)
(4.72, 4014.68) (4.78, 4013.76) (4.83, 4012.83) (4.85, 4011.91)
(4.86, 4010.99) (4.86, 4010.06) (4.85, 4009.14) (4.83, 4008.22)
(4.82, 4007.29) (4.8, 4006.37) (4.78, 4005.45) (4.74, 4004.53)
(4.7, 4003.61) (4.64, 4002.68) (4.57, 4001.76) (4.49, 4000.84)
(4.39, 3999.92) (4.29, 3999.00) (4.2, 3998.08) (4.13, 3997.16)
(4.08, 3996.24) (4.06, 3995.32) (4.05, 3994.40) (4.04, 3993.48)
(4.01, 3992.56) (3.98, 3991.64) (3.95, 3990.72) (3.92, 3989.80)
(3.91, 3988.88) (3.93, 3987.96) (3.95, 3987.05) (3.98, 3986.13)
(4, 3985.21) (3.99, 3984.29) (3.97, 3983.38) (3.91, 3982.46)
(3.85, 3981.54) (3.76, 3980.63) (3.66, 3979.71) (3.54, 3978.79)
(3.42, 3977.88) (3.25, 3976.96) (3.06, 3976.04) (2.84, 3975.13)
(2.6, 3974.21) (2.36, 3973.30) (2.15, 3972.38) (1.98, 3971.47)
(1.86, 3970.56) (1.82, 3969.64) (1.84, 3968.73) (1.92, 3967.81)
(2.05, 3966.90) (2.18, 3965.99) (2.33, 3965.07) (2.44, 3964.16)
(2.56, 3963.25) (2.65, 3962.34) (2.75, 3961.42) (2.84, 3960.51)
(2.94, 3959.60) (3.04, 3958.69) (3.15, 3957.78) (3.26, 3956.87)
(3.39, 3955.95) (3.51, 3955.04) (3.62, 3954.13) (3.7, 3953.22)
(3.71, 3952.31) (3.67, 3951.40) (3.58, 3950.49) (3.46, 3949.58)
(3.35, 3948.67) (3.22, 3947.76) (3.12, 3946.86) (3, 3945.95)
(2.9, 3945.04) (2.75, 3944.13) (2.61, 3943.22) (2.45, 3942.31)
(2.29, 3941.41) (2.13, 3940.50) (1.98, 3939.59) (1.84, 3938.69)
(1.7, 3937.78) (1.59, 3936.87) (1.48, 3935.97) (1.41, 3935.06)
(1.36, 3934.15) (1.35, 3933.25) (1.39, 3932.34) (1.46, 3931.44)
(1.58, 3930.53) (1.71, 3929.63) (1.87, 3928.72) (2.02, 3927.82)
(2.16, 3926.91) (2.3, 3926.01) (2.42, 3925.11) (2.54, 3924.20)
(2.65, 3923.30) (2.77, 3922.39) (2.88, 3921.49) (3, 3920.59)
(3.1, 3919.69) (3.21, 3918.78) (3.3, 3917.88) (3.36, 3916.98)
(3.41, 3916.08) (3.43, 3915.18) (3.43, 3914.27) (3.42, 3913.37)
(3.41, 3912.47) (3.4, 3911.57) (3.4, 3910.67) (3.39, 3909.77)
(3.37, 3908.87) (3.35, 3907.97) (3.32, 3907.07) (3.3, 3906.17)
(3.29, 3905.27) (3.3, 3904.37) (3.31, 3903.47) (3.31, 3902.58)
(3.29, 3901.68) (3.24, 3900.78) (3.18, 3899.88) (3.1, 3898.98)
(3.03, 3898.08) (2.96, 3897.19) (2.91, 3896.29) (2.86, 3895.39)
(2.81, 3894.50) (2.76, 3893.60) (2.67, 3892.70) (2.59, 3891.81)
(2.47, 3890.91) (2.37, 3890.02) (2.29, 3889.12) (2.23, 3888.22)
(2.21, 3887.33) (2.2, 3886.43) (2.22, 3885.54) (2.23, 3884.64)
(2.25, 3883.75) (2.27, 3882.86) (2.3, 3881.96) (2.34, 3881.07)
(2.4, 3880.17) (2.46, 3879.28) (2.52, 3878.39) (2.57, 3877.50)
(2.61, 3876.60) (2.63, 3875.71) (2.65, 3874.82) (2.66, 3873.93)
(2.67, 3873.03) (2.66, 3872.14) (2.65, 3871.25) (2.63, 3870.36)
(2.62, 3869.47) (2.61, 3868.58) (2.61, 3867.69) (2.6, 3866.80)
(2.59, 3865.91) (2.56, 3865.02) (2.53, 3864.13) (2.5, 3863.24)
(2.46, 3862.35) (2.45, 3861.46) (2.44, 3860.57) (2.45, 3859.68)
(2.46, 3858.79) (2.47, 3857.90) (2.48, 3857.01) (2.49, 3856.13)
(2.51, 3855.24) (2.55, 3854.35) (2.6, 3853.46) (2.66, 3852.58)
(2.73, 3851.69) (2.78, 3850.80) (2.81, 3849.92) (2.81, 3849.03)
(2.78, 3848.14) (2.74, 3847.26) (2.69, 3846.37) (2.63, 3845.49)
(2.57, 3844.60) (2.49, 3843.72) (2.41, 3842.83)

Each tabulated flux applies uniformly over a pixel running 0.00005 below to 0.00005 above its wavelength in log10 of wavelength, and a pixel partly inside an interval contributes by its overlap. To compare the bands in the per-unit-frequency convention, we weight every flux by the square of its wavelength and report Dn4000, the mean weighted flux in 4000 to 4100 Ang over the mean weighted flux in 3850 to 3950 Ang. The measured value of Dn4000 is 1.89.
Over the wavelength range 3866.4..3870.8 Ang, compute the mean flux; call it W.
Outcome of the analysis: 2.62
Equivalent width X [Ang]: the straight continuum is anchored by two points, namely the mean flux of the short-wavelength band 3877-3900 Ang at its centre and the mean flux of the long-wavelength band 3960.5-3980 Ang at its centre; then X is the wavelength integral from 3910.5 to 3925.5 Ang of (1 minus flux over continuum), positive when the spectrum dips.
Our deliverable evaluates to -3.5 Ang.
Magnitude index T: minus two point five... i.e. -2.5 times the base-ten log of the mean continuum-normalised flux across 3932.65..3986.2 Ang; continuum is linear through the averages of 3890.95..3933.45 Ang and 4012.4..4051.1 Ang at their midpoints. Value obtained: 0.267 mag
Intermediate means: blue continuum 2.86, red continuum 4.59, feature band 2.79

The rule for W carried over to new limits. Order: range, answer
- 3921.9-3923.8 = 2.71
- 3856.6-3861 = 2.46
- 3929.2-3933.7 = 1.5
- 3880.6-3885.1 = 2.28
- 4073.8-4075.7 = 4.31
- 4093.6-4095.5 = 4.5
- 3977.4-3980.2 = 3.53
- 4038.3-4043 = 4.65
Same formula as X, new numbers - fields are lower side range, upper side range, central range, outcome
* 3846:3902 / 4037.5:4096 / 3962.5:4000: 4.3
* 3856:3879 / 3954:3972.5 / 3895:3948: -2.6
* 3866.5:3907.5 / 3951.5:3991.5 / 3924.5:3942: 6.7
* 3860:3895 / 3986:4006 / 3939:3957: 2.4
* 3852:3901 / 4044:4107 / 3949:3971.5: 3.6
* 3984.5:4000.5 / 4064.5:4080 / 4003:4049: -4.3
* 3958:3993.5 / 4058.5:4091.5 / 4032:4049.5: -2.0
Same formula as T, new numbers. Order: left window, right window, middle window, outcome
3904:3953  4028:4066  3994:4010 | -0.17 mag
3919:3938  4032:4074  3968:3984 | 0.04 mag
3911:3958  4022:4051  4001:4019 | -0.16 mag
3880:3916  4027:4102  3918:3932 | 0.30 mag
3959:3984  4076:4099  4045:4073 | -0.12 mag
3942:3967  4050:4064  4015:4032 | -0.14 mag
